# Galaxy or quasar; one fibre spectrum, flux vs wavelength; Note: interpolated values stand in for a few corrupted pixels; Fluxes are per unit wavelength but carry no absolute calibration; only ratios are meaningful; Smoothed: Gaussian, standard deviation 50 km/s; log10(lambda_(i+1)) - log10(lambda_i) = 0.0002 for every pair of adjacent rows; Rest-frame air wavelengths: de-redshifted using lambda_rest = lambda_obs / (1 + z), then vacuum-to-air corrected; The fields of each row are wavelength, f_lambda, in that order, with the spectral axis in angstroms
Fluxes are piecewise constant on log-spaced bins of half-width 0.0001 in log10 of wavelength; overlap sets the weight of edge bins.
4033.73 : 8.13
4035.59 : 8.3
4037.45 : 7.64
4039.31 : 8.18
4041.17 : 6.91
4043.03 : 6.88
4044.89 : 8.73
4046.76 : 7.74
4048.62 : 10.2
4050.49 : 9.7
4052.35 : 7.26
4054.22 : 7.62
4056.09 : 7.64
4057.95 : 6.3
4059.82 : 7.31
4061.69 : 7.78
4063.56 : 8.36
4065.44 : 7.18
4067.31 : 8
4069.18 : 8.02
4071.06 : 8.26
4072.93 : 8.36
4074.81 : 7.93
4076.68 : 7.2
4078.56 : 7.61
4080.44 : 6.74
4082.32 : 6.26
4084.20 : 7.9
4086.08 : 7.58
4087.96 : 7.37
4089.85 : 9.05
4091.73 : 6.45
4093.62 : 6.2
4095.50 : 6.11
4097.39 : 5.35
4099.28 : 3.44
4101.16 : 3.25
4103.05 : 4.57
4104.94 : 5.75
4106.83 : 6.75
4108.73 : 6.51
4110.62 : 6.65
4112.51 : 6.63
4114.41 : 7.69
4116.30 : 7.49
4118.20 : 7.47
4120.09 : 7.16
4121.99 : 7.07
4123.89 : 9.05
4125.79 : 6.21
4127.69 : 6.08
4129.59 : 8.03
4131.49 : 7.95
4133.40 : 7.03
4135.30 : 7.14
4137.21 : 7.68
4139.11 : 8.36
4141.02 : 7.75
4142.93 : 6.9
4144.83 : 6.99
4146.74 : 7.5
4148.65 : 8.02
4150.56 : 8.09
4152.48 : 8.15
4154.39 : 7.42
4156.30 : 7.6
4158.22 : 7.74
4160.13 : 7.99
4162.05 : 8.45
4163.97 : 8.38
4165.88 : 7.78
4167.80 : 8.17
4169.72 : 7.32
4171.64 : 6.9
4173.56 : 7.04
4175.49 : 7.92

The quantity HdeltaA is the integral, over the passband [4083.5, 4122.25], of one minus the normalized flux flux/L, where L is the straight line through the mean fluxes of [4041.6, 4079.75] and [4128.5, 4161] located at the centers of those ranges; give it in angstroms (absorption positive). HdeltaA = 6.4 angstroms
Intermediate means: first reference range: 7.88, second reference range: 7.66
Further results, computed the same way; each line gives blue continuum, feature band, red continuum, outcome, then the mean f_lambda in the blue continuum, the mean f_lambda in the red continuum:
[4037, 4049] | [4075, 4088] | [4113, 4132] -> 0.70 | 7.96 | 7.39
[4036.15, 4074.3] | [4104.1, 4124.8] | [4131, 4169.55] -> 1.83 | 7.91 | 7.74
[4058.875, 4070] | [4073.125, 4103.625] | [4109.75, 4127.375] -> 4.21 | 7.77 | 7.23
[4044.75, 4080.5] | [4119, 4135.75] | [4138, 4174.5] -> 1.00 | 7.91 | 7.72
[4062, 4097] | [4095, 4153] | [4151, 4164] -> 6.53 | 7.45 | 7.93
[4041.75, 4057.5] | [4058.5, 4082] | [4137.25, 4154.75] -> 1.10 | 8.14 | 7.7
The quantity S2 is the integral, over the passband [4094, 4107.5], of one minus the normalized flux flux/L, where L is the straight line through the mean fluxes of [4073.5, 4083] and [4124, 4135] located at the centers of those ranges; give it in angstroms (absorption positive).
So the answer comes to 4.1 angstroms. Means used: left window 7.22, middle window 5.05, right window 7.22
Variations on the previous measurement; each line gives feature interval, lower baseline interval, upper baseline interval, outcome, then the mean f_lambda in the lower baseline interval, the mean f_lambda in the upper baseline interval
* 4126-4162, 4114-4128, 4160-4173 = 0.0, 7.32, 7.82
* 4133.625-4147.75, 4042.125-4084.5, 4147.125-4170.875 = 0.8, 7.78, 7.91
